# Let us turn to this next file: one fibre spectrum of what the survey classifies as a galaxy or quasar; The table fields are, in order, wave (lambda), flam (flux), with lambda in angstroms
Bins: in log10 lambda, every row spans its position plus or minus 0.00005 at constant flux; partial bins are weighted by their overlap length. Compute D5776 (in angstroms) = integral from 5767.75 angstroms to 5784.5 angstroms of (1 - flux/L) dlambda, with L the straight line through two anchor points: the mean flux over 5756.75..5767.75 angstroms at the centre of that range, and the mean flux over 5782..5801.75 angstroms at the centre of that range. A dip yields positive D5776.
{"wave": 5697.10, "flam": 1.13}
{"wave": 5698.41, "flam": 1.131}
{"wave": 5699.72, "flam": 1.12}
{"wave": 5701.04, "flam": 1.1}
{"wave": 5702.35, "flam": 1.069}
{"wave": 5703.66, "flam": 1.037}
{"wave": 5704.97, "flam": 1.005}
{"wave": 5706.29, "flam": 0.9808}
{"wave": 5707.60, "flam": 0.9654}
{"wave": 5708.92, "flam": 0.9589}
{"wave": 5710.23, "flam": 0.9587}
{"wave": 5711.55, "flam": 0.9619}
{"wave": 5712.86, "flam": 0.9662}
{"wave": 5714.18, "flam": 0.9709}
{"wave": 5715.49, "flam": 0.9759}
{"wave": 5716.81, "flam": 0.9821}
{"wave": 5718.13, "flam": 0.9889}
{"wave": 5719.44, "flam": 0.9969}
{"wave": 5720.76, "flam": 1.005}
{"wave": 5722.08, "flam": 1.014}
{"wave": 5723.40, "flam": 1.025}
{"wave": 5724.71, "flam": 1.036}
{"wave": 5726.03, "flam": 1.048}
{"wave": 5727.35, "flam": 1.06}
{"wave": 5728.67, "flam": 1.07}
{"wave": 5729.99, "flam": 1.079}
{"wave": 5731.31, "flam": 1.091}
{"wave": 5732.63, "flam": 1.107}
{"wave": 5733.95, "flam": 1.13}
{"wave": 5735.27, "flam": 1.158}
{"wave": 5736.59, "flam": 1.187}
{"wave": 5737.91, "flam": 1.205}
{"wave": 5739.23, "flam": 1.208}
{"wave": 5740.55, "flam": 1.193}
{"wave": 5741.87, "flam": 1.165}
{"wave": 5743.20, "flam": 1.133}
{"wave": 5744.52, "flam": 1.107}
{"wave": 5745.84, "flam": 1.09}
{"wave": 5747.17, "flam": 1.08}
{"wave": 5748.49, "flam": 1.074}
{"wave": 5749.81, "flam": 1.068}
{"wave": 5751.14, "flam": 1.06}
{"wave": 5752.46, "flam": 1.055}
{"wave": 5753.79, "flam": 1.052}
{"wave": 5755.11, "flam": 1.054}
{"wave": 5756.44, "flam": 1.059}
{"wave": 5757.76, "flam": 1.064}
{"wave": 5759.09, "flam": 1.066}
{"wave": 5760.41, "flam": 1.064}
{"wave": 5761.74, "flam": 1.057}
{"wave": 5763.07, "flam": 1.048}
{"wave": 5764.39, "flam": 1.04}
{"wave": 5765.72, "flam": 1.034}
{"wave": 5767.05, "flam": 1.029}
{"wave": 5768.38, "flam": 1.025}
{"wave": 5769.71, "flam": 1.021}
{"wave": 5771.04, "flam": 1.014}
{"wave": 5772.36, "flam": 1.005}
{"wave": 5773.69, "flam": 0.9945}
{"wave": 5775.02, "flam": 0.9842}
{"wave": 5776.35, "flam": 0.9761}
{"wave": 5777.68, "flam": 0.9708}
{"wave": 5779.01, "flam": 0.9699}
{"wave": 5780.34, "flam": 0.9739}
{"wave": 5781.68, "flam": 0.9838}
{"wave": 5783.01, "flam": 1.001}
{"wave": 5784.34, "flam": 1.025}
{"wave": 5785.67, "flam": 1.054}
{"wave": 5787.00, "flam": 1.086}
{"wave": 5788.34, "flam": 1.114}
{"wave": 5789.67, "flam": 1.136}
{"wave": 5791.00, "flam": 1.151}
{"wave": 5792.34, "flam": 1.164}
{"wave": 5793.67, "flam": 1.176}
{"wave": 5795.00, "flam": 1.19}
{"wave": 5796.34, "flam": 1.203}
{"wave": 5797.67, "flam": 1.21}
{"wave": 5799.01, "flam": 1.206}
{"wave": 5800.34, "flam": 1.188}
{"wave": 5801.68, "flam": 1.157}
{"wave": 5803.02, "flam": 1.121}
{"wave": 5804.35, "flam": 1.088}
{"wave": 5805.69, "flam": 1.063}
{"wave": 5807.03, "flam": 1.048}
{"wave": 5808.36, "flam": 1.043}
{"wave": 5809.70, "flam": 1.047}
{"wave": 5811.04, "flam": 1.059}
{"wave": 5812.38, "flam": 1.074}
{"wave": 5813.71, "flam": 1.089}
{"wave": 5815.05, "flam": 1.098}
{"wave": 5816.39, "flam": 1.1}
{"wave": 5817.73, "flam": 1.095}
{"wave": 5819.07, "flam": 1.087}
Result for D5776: 1.5 angstroms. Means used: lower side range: 1.05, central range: 0.995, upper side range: 1.13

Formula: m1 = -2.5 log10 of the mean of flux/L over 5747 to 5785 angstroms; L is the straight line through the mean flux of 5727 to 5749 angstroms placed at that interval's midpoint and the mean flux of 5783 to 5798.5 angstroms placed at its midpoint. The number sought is 0.102 mag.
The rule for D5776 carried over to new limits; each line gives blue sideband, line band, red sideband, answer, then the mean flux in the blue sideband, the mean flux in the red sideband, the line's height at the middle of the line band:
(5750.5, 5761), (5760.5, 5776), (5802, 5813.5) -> 0.6 angstroms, 1.06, 1.07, 1.06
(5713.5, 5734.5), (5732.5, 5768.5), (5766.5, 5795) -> -1.9 angstroms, 1.04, 1.04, 1.04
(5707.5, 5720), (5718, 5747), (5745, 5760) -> -2.2 angstroms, 0.973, 1.07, 1.02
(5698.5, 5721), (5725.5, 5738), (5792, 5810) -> -0.9 angstroms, 1.01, 1.14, 1.04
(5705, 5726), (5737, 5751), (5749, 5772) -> -1.4 angstroms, 0.988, 1.05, 1.03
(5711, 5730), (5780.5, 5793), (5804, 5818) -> -0.2 angstroms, 1.01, 1.07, 1.06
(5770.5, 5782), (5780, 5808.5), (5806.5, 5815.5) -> -2.3 angstroms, 0.986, 1.07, 1.03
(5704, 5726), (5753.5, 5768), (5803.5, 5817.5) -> -0.3 angstroms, 0.989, 1.07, 1.03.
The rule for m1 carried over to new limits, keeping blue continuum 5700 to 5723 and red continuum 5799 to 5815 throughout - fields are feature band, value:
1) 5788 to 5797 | -0.08 mag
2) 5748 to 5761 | -0.02 mag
